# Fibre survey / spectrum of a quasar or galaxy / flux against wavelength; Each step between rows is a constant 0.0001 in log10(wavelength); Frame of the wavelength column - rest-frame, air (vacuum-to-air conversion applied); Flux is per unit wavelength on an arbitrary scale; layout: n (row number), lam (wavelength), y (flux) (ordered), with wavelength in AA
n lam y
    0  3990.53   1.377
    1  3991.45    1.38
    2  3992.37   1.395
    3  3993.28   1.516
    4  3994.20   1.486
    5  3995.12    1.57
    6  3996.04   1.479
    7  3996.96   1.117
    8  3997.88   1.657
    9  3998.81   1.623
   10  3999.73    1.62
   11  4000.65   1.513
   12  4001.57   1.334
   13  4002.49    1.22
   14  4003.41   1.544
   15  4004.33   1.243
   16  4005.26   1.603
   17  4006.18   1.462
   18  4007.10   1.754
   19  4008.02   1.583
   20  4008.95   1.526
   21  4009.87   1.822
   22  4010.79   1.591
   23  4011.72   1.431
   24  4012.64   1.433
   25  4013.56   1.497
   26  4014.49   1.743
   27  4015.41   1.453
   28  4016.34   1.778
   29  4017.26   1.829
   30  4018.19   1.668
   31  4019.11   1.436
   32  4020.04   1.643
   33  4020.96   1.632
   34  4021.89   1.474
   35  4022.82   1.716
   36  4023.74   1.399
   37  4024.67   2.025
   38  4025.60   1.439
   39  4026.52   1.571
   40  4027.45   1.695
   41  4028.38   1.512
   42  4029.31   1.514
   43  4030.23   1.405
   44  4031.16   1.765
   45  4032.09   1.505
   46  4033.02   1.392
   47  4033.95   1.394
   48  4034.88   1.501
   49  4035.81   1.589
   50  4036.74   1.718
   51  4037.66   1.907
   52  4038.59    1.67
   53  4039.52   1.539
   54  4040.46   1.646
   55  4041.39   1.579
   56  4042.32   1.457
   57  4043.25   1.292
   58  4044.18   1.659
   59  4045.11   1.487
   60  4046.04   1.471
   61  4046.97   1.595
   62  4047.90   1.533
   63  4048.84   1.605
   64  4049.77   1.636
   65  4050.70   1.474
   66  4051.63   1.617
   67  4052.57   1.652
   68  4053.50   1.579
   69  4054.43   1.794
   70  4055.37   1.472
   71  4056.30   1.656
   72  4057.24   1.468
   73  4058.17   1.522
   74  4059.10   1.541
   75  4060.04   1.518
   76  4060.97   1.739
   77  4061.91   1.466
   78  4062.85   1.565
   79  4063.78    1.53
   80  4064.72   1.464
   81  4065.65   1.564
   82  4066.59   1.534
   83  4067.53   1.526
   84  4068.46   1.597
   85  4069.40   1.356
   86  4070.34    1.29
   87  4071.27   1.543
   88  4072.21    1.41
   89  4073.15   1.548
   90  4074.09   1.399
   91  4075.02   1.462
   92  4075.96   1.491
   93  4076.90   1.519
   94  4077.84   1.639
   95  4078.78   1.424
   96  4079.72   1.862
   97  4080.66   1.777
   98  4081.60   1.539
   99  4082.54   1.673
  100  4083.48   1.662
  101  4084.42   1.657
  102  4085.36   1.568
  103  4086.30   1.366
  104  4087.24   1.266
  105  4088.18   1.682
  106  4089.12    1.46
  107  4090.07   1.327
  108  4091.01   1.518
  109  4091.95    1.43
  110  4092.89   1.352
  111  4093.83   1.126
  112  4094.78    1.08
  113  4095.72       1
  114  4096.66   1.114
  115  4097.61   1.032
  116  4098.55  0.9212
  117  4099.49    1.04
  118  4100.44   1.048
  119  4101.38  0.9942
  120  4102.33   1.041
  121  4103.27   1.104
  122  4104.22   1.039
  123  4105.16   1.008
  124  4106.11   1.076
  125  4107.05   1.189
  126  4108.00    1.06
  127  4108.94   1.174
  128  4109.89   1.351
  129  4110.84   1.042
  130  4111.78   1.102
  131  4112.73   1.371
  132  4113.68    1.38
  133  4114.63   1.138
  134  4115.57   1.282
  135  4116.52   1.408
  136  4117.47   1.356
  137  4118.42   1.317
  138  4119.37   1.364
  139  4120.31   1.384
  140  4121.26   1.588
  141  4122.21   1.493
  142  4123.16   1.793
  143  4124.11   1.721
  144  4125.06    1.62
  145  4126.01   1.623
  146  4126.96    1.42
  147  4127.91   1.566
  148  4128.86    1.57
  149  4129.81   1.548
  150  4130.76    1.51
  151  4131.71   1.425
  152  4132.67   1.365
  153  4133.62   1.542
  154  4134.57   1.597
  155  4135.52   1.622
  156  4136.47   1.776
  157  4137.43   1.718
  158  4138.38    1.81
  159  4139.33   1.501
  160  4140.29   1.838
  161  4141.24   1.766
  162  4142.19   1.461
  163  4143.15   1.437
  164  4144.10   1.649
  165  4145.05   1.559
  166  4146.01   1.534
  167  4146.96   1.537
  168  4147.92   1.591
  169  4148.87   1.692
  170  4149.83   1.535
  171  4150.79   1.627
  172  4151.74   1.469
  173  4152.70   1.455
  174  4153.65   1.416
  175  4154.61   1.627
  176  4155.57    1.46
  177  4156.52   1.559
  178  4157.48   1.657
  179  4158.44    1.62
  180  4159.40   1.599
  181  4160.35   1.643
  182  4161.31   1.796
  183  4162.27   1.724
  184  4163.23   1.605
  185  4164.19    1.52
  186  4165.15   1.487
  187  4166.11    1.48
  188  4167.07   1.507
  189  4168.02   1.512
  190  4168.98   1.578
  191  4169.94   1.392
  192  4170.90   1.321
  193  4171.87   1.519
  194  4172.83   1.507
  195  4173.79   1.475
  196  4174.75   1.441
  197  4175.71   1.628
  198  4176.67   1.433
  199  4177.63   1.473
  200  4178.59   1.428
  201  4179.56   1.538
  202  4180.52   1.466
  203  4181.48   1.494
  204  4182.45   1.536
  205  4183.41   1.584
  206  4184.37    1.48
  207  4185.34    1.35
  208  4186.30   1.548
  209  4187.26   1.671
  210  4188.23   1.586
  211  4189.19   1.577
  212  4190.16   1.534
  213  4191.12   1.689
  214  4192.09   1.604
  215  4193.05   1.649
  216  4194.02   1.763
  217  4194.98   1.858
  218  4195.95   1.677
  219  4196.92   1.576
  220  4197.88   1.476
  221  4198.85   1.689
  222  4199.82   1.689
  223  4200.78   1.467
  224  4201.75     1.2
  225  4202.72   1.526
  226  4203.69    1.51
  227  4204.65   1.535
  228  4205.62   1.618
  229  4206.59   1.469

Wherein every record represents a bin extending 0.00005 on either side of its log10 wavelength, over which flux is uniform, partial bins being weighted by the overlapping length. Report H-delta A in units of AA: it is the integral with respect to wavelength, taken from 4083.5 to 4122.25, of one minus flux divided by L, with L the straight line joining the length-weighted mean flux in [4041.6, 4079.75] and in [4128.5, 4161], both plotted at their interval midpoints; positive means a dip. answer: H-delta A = 7.6 AA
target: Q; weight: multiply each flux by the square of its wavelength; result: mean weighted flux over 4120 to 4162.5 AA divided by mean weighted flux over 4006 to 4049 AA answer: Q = 1.06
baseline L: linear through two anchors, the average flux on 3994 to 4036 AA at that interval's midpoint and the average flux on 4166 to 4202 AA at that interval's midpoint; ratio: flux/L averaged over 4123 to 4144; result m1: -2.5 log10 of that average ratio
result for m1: -0.040 mag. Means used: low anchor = 1.55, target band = 1.6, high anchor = 1.54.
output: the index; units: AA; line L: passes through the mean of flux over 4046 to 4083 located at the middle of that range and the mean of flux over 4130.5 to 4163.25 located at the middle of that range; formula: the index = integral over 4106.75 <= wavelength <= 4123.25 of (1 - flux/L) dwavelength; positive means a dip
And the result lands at 2.8 AA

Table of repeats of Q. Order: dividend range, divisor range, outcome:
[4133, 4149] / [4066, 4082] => 1.10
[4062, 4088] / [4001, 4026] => 1.01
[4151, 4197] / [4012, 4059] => 1.05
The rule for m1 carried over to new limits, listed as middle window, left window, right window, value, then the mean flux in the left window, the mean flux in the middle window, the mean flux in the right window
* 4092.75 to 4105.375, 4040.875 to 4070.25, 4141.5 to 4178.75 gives 0.41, 1.54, 1.06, 1.54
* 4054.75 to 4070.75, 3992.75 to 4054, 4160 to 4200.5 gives 0.03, 1.56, 1.52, 1.56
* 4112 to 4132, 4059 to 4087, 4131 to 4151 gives 0.08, 1.54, 1.47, 1.6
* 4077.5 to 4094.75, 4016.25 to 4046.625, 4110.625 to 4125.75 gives -0.02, 1.58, 1.51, 1.41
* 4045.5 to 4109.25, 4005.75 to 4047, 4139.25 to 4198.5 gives 0.11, 1.58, 1.42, 1.56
